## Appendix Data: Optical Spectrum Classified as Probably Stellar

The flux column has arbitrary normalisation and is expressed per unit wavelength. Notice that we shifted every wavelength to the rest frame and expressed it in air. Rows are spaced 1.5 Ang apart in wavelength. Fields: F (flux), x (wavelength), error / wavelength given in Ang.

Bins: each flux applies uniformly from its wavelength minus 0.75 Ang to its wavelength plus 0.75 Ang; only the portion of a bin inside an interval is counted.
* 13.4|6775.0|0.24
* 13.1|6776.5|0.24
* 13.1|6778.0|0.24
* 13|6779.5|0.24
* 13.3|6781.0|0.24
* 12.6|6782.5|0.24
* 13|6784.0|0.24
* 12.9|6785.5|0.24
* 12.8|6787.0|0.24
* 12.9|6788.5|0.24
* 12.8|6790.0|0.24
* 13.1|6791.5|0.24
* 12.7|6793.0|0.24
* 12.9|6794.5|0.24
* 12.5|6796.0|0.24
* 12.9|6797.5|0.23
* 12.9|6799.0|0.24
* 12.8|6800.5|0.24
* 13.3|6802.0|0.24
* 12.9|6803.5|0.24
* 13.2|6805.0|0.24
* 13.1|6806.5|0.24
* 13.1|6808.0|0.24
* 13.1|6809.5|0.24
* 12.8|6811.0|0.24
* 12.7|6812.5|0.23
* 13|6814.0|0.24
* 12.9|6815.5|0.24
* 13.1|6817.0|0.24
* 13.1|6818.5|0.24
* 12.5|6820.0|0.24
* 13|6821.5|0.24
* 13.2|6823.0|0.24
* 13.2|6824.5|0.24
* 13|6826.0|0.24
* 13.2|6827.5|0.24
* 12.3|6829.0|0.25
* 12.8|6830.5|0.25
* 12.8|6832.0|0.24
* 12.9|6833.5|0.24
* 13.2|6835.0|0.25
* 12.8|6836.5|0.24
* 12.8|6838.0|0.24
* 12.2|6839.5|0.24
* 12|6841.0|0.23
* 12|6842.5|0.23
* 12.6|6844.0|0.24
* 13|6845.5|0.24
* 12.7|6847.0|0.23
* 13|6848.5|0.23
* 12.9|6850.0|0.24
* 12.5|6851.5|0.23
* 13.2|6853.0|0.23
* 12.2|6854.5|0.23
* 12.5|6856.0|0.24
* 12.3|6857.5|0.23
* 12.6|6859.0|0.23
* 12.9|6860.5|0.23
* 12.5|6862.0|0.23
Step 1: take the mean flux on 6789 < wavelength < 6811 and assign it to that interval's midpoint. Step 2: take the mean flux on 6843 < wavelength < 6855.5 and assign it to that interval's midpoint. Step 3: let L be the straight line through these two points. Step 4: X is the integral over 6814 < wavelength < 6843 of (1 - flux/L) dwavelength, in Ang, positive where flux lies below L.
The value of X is 0.1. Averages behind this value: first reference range 12.9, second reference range 12.7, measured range 12.8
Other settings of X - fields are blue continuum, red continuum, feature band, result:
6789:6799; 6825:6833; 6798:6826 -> -0.36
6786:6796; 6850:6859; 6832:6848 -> 0.00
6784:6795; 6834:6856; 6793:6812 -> -0.18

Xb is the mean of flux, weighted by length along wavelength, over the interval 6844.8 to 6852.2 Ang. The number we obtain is 12.8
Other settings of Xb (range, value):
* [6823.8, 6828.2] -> 13.1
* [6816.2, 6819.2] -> 13.1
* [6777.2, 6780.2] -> 13.1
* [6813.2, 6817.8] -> 13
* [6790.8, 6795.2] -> 12.9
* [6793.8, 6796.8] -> 12.7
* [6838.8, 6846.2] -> 12.4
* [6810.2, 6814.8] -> 12.8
